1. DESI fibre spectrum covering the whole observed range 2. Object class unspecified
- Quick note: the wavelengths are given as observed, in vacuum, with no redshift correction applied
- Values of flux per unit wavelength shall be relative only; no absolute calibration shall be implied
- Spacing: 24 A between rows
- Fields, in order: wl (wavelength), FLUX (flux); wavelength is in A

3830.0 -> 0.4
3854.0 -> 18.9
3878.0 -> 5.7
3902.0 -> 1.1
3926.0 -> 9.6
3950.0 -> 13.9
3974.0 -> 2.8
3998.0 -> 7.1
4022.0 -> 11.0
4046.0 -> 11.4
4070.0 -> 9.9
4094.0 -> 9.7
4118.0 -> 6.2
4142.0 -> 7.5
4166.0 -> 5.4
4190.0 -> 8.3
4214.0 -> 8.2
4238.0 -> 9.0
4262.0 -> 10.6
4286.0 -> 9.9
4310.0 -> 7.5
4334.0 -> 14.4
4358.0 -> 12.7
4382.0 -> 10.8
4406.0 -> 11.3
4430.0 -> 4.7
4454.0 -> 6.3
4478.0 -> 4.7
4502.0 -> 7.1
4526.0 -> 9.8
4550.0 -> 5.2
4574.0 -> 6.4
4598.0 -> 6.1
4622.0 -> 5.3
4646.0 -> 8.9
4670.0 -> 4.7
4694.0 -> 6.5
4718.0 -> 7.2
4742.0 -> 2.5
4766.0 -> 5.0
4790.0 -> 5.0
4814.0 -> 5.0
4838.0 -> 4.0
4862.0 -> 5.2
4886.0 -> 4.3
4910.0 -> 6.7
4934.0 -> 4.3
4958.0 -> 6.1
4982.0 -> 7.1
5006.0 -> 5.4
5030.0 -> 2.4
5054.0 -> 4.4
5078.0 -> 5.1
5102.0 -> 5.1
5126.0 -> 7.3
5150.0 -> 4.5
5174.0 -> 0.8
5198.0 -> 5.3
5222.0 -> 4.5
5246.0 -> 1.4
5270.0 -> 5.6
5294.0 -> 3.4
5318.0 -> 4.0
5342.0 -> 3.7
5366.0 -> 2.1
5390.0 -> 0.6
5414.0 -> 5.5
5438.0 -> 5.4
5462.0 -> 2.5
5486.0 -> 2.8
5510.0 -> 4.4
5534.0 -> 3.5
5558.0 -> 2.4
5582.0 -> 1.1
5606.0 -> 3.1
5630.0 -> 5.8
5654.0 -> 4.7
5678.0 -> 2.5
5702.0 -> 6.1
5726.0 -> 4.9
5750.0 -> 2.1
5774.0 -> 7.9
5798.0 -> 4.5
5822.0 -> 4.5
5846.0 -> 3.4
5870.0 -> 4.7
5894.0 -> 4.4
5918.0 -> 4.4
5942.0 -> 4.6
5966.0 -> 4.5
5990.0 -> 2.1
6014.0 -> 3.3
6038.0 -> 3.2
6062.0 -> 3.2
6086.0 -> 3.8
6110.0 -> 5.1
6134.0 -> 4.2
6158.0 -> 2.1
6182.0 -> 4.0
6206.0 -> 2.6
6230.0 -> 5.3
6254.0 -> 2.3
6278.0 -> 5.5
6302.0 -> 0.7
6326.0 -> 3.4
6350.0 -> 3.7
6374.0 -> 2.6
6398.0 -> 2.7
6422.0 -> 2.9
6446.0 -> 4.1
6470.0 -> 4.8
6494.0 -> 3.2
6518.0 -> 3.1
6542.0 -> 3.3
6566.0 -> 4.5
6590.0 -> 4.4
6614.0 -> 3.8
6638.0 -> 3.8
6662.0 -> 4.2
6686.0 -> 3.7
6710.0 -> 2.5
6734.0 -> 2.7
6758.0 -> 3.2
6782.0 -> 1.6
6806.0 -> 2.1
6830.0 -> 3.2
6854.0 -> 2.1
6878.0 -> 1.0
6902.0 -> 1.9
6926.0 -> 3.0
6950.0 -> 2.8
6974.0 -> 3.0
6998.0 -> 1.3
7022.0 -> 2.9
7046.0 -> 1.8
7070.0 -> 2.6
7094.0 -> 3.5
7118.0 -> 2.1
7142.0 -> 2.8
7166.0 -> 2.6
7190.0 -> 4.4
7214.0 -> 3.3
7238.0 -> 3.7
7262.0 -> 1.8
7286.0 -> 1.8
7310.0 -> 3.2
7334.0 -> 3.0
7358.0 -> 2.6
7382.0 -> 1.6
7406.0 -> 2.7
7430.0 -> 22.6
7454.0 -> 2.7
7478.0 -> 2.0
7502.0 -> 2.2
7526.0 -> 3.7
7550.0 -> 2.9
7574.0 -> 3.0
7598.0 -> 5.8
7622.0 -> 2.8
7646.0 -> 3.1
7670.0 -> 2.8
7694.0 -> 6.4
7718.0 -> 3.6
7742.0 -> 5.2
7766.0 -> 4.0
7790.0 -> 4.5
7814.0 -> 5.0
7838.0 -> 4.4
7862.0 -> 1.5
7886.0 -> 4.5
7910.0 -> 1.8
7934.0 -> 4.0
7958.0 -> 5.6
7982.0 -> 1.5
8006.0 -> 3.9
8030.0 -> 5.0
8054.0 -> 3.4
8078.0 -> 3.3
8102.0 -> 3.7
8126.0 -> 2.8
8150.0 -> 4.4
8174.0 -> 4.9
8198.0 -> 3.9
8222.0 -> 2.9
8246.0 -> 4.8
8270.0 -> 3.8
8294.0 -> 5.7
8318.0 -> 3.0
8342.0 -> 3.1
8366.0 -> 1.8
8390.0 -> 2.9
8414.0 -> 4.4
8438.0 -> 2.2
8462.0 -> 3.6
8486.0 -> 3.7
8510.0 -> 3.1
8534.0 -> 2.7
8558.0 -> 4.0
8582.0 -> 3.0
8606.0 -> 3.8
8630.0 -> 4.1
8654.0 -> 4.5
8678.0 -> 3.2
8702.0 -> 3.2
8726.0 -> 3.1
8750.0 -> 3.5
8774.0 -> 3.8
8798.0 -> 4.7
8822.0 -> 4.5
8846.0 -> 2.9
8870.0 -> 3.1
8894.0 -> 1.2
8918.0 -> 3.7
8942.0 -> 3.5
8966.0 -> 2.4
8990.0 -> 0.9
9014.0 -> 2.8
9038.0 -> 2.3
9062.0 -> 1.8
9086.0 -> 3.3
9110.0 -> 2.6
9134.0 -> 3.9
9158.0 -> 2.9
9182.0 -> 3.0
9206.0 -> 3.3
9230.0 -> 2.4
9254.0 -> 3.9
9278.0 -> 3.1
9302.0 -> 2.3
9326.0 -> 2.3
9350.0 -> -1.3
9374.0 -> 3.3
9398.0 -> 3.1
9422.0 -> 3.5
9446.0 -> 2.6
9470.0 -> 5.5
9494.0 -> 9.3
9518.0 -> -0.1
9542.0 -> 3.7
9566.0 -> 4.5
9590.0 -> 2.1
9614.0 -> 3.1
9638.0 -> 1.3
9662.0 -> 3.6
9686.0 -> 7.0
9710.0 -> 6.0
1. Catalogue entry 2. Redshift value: 0.99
